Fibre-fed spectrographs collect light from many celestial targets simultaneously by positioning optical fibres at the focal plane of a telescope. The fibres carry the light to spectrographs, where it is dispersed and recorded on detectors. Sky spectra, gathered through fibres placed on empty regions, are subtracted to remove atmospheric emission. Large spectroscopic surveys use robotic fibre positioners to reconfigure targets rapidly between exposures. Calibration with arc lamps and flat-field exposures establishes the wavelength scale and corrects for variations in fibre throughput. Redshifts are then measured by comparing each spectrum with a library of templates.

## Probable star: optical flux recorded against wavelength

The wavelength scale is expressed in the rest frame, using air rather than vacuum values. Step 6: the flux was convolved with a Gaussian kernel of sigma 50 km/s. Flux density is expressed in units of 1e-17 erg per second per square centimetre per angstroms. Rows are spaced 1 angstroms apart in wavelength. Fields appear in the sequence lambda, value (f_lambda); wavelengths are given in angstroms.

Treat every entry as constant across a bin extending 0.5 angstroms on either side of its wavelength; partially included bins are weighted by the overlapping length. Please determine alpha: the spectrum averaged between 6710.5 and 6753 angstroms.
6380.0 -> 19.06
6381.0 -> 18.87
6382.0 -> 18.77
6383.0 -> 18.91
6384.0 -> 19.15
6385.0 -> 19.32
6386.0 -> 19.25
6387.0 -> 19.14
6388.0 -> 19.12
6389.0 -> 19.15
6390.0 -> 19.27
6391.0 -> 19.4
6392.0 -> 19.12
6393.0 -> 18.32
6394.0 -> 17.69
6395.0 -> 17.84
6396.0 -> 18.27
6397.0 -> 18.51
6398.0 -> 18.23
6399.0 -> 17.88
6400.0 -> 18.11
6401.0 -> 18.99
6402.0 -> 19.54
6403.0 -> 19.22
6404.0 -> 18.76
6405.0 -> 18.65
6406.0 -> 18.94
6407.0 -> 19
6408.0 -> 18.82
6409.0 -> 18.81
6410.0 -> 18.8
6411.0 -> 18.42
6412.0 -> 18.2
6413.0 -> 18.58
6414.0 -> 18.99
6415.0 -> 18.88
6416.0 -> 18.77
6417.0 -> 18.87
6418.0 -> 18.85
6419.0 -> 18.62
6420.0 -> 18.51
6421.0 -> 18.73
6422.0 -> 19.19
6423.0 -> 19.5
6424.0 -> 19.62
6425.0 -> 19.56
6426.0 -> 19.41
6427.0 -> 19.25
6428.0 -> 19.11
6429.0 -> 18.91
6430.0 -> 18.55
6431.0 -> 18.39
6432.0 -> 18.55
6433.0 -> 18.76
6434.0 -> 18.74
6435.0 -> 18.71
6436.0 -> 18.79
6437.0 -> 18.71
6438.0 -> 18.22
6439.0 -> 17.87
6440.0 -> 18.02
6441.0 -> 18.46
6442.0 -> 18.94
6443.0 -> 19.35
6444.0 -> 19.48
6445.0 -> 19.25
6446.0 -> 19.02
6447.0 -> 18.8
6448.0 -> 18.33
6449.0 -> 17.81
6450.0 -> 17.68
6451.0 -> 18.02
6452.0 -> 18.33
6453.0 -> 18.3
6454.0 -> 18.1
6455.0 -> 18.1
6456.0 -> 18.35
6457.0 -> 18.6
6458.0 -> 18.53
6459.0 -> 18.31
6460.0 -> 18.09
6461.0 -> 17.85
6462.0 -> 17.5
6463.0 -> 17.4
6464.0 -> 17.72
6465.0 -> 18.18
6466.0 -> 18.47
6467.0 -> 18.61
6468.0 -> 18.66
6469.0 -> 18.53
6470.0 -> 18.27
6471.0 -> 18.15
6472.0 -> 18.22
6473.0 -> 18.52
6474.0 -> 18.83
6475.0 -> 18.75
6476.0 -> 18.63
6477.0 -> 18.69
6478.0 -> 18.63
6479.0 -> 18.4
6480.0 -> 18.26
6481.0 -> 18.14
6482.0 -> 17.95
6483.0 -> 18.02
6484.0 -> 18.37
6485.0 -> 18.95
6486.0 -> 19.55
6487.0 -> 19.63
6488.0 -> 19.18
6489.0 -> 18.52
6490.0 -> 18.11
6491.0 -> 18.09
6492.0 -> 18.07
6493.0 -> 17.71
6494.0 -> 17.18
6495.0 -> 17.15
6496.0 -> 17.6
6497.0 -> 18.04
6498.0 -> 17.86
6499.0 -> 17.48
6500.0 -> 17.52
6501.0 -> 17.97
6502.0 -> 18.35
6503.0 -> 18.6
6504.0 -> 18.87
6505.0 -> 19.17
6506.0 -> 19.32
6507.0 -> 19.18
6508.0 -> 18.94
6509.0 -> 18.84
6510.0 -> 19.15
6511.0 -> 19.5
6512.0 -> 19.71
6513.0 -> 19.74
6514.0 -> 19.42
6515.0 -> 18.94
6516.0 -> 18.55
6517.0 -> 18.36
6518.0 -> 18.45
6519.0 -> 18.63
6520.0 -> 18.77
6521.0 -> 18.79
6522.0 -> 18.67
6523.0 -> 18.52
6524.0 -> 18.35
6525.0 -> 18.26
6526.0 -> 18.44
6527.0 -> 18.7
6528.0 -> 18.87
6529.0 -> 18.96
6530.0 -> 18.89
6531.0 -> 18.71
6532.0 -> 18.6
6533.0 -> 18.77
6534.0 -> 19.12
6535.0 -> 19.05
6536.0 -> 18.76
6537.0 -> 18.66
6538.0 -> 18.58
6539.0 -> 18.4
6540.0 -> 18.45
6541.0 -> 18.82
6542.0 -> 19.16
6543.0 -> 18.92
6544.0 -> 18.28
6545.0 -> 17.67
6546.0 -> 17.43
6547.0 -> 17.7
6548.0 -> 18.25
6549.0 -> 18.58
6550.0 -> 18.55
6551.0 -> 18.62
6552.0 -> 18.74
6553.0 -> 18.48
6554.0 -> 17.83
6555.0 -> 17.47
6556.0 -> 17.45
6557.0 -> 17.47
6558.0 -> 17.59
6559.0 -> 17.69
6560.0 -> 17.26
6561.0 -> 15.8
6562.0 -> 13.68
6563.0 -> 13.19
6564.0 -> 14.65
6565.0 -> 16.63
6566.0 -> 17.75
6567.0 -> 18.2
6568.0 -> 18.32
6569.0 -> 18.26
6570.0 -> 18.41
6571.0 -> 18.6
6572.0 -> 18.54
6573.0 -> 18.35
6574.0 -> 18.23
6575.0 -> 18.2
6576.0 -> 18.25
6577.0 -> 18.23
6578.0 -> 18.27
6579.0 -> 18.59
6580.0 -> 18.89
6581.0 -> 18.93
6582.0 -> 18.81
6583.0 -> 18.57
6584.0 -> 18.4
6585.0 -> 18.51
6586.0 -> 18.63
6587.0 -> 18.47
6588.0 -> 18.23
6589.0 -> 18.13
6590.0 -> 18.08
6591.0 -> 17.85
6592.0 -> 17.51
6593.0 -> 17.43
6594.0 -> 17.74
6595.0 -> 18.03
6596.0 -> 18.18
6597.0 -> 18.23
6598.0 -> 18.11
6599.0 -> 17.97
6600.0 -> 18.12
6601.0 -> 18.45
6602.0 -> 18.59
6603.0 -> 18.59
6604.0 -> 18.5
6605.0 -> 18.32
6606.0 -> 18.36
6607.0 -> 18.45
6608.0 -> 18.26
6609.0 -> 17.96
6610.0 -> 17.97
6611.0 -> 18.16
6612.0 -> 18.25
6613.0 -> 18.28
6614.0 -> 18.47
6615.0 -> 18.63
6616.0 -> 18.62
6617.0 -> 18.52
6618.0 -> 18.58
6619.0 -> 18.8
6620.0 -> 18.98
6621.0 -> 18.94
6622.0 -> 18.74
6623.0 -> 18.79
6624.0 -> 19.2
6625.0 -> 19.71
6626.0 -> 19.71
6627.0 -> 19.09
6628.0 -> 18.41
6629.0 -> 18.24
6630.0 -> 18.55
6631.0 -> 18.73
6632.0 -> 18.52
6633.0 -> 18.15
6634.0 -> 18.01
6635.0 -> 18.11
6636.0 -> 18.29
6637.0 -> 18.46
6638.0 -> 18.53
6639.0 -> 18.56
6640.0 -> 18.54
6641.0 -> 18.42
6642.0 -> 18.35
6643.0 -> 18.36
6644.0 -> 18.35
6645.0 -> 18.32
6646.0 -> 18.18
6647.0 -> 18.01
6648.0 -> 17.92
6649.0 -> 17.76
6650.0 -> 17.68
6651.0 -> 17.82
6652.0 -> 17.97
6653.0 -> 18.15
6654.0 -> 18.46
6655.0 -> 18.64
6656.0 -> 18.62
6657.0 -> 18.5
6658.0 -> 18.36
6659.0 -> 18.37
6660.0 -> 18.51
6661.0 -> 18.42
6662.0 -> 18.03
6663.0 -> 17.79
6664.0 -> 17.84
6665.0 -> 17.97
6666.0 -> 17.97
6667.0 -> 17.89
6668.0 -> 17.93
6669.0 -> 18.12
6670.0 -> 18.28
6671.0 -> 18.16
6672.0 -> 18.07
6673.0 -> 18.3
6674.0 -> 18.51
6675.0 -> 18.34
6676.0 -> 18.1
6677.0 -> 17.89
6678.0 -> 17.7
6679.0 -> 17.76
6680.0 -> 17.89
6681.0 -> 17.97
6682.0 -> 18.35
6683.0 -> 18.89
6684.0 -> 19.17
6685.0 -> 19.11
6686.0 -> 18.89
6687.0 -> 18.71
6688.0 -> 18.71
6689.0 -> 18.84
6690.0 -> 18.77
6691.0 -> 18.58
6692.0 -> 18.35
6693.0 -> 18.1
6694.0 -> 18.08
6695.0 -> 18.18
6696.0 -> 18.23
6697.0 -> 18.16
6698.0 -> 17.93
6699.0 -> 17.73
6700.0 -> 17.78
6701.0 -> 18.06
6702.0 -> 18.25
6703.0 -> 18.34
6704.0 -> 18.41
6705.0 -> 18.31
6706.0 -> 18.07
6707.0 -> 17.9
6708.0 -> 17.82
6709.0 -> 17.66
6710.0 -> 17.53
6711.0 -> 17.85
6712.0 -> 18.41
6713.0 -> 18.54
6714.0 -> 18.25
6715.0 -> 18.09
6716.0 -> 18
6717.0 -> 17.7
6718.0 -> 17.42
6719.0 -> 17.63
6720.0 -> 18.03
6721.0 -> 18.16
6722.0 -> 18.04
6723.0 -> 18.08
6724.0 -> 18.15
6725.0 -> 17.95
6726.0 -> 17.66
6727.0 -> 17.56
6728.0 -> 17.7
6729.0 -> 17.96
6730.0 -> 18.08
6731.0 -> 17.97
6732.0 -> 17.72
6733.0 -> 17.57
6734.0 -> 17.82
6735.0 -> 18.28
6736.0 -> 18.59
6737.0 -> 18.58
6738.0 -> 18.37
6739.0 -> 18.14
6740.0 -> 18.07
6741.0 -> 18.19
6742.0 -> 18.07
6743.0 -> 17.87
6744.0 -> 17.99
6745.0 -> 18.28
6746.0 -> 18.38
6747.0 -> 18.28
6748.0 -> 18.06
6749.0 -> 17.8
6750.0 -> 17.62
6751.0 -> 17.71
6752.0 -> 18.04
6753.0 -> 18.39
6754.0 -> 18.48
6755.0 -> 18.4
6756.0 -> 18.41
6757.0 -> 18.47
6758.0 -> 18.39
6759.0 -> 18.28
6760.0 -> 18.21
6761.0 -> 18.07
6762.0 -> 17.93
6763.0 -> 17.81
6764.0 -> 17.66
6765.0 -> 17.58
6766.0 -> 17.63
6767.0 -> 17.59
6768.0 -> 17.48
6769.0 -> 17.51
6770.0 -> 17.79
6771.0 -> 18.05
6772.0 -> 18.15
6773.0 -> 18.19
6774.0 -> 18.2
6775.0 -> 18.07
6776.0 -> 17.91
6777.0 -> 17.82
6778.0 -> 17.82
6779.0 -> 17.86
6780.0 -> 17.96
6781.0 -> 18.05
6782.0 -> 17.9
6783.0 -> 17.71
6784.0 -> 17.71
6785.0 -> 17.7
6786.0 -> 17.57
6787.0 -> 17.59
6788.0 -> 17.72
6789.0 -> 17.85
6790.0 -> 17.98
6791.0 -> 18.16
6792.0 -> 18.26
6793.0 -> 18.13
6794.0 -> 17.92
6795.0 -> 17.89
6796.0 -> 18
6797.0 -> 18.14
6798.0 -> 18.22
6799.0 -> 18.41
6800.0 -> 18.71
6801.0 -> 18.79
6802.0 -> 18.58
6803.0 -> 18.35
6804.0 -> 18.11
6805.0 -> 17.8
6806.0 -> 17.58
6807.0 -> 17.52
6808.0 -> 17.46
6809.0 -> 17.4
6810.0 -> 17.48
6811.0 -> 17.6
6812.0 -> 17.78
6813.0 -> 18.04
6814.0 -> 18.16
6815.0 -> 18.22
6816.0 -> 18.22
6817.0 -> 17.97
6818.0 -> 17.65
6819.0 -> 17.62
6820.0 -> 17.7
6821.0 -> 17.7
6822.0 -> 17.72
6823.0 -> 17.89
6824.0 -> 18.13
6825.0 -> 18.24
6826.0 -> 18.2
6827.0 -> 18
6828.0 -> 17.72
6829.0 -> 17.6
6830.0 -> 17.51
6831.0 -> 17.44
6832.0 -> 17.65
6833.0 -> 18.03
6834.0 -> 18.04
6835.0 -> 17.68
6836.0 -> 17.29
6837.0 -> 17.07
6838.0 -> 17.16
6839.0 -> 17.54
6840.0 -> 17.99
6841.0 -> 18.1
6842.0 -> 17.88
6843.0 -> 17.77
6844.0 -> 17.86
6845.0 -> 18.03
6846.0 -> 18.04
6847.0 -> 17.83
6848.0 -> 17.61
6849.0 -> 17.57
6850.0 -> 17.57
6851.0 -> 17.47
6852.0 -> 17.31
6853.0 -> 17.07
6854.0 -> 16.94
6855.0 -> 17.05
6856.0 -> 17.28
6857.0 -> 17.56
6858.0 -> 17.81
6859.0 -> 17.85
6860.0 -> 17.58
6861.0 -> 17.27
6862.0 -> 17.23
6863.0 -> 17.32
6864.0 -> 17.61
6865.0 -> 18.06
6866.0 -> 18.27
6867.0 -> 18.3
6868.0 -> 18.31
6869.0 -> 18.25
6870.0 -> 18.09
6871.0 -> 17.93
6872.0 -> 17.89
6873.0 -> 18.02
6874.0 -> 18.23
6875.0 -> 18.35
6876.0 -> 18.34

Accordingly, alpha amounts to 18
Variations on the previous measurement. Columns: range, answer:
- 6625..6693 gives 18.3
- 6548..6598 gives 17.9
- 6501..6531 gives 18.8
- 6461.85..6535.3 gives 18.5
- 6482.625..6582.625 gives 18.3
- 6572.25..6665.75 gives 18.4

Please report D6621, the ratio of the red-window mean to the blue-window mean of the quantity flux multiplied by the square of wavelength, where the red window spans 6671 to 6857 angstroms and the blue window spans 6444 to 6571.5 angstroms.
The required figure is 1.06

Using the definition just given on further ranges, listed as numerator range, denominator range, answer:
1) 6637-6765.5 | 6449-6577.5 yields 1.05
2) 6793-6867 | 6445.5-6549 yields 1.06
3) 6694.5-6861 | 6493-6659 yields 1.04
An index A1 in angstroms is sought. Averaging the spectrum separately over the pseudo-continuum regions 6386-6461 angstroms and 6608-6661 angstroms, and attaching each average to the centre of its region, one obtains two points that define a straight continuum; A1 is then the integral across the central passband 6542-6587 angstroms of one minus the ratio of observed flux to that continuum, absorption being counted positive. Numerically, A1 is 1.6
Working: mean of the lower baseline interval 18.7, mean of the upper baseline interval 18.4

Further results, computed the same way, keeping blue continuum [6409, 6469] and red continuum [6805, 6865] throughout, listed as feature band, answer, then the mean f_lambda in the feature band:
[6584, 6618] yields 0.0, 18.2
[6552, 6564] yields 1.0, 16.7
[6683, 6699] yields -0.4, 18.5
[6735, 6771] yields -0.4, 18.1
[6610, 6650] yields -0.8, 18.5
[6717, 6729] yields 0.1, 17.9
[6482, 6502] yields 0.3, 18.2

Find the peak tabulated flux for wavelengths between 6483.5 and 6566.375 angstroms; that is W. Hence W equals 19.74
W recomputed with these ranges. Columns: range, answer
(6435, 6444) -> 19.48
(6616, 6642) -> 19.71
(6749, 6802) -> 18.79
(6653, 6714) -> 19.17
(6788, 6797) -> 18.26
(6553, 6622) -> 18.98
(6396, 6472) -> 19.62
